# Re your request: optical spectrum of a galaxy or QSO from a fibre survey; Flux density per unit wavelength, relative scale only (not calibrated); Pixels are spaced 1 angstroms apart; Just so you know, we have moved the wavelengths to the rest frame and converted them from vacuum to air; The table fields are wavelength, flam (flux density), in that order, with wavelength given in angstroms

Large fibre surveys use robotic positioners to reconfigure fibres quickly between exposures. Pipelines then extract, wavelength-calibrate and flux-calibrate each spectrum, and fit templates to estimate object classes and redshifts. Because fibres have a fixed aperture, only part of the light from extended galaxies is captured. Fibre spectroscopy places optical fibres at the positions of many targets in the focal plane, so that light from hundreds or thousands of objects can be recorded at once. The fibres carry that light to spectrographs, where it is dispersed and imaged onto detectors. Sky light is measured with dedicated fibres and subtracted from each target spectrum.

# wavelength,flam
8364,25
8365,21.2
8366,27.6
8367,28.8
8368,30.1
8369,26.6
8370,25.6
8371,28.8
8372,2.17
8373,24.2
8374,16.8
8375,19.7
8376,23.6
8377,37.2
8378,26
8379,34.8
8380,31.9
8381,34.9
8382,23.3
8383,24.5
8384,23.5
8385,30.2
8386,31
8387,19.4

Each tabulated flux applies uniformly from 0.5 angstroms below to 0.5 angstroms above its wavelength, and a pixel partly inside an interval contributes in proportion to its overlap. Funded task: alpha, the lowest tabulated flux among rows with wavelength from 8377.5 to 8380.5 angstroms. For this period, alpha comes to 26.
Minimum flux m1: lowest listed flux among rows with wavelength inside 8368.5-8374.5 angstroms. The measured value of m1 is 2.17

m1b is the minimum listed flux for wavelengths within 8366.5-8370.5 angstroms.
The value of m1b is 25.6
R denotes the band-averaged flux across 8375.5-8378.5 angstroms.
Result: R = 28.9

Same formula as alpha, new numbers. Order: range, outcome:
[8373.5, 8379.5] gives 16.8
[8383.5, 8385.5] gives 23.5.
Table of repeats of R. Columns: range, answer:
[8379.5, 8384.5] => 27.6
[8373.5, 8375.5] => 18.2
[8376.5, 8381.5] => 33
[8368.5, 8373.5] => 21.5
